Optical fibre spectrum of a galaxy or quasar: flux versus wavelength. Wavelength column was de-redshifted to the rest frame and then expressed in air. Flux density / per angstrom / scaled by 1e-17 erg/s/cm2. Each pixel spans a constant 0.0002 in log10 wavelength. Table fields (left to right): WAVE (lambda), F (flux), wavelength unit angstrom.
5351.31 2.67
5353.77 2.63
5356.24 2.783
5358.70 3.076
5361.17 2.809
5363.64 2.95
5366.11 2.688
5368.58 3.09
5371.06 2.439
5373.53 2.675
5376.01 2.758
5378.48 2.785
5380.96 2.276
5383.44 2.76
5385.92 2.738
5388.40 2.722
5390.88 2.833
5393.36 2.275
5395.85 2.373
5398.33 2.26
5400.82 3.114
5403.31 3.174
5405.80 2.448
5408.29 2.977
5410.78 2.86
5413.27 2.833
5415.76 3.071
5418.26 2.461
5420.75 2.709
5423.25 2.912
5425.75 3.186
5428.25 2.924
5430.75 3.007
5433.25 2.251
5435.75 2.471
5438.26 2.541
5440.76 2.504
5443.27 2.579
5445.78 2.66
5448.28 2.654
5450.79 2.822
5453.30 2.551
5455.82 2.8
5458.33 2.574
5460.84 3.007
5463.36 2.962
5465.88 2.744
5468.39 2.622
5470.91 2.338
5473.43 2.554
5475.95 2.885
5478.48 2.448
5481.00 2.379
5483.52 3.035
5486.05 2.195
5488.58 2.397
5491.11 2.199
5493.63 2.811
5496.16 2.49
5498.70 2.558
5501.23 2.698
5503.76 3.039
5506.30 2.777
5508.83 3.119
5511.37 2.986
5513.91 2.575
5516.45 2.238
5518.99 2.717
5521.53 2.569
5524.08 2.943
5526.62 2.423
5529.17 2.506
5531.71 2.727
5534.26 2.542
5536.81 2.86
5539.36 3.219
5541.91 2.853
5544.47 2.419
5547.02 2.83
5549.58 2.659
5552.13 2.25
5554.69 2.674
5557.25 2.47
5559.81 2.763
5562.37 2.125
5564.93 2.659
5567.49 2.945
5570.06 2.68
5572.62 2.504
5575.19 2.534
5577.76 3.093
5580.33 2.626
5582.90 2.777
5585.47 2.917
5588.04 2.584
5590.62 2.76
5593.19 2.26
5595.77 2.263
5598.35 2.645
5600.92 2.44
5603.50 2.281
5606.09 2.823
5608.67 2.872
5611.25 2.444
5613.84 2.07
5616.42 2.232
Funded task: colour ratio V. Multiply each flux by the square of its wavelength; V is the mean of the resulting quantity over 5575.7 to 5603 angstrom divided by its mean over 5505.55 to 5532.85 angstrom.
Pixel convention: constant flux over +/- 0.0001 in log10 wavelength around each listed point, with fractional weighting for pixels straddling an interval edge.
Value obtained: 1.0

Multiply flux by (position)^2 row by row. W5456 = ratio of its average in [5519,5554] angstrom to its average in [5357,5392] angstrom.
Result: 1.0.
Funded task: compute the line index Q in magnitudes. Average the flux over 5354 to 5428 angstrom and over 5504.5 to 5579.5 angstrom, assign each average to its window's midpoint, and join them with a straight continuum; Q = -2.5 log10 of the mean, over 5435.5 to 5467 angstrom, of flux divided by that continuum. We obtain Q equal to 0.02 mag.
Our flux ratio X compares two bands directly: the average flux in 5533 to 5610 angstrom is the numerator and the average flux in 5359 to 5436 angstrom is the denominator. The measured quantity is 0.96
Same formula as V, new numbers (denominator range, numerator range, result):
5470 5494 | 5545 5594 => 1.08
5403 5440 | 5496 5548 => 1.02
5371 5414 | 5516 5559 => 1.04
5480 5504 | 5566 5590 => 1.10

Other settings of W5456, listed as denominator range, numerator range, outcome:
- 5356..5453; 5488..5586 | 1.03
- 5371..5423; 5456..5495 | 1.00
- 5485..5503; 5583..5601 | 1.07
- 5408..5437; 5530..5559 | 1.00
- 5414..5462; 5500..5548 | 1.04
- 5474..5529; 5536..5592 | 1.04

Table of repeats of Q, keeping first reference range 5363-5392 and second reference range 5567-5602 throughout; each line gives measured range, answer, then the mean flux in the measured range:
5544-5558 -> 0.04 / 2.56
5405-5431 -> -0.06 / 2.85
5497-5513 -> -0.07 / 2.85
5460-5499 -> 0.03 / 2.6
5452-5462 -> -0.02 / 2.73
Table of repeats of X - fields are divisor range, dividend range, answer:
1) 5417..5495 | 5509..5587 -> 1.01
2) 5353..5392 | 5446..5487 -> 0.97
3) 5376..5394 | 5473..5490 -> 0.96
